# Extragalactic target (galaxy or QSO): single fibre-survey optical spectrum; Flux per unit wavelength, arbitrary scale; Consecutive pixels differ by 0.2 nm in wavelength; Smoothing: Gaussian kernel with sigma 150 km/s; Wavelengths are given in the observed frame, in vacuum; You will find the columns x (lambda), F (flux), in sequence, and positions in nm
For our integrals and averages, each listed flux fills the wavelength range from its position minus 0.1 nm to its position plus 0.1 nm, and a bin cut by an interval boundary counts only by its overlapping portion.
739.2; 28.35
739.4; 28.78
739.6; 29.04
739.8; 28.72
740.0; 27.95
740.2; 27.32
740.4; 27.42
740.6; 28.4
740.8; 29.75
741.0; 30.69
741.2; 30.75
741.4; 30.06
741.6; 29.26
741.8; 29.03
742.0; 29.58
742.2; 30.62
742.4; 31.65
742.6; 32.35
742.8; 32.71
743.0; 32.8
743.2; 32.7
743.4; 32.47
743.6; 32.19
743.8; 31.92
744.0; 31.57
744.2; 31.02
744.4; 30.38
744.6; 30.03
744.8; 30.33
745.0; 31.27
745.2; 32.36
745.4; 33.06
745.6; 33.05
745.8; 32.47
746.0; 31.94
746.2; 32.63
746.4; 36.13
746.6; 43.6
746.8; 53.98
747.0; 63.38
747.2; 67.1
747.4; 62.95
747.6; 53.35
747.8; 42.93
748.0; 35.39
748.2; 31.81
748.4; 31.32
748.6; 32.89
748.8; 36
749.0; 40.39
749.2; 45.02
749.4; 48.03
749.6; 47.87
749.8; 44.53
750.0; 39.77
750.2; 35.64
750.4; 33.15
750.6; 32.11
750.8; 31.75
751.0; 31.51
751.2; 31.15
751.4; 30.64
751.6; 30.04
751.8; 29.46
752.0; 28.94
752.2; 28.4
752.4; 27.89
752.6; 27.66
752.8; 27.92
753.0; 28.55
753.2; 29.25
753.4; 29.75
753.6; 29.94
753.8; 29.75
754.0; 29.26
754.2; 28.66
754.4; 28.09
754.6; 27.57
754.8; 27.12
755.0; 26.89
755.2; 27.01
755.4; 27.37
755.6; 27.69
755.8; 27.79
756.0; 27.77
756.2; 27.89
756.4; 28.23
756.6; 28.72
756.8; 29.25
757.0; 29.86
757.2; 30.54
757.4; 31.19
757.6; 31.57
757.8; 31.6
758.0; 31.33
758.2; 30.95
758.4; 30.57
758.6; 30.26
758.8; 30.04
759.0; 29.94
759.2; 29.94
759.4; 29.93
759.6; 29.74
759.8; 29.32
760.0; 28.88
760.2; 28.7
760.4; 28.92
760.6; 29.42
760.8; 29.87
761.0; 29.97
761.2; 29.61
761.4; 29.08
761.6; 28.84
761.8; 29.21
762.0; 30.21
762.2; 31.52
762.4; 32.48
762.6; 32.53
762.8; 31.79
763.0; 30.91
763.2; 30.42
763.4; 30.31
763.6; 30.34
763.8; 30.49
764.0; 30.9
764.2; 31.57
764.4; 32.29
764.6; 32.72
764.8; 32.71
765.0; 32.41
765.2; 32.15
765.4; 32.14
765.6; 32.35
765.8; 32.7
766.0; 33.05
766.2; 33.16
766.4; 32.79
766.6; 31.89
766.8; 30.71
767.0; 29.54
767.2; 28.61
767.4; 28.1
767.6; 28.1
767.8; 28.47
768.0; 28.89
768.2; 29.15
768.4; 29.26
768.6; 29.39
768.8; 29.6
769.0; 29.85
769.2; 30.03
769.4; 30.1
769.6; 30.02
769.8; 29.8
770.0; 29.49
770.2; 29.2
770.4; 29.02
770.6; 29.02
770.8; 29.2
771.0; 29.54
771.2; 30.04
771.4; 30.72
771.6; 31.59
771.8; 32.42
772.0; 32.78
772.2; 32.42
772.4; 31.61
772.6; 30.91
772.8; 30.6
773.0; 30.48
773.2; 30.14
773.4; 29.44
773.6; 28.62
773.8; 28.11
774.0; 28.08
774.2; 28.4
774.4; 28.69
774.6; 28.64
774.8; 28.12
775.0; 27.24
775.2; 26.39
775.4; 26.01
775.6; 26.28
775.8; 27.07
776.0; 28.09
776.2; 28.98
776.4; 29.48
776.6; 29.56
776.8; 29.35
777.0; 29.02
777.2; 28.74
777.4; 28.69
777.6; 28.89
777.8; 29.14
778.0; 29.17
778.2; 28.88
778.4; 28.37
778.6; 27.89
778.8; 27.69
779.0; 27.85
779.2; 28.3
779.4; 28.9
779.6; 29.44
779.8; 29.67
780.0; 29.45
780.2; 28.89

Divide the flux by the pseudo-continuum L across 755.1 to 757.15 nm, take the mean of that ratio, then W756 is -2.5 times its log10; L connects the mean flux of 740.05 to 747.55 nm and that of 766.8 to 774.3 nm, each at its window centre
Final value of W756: 0.15 mag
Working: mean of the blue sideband 34.9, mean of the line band 28.2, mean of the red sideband 29.8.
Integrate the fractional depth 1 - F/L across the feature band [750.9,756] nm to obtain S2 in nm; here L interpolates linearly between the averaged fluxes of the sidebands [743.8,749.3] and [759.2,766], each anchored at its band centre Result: 0.97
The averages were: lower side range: 39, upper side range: 30.8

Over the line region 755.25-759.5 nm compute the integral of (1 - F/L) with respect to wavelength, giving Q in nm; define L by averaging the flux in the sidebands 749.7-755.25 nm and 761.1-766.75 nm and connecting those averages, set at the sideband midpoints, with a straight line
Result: 0.18 nm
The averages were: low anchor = 30.5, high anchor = 31.4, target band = 29.6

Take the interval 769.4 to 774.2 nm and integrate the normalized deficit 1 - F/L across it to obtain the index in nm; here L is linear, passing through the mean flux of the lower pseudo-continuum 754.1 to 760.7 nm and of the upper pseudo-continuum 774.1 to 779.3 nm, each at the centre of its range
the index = -0.27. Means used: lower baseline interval 29.2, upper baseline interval 28.3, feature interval 30.1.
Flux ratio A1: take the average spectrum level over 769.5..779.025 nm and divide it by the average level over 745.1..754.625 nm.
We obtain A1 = 0.80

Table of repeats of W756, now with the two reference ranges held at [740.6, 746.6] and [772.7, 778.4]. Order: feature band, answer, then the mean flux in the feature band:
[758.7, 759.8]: 0.01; 29.9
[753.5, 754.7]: 0.07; 28.9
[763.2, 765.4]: -0.07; 31.6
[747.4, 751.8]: -0.21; 37.8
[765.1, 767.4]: -0.07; 31.6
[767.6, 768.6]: 0.01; 28.9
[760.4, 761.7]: 0.02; 29.4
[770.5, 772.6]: -0.07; 30.9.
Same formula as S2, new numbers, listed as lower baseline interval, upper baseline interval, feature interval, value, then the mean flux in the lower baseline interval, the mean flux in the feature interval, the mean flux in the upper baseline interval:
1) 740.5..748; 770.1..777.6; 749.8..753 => 0.27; 36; 31.4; 29.3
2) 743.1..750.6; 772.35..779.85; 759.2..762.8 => 0.41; 38.7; 29.9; 28.7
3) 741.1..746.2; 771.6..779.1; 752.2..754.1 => 0.11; 31.4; 28.9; 29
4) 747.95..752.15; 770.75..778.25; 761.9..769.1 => 0.14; 35.5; 30.9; 29.3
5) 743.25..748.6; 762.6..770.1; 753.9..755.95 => 0.42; 38.3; 27.7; 30.7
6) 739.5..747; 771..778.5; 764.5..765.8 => -0.10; 32.3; 32.4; 29.2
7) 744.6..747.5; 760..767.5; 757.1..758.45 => 0.13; 41.3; 31.1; 30.9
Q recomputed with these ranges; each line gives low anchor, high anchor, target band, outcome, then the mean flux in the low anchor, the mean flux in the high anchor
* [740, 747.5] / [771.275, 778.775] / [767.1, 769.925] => 0.10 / 34.7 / 29.2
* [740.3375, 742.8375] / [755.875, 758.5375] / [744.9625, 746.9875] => -0.49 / 30.2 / 29.9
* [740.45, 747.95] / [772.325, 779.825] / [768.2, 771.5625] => 0.05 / 35.9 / 28.7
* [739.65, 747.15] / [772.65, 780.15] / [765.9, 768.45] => -0.03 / 33.1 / 28.6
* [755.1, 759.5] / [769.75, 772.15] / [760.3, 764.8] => -0.13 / 29.5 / 30.3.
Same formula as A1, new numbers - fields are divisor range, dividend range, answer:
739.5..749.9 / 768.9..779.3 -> 0.81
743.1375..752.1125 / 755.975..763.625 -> 0.80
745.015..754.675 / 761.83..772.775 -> 0.85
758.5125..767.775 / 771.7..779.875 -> 0.95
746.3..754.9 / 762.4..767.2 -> 0.87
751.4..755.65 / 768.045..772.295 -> 1.06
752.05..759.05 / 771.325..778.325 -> 1.01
